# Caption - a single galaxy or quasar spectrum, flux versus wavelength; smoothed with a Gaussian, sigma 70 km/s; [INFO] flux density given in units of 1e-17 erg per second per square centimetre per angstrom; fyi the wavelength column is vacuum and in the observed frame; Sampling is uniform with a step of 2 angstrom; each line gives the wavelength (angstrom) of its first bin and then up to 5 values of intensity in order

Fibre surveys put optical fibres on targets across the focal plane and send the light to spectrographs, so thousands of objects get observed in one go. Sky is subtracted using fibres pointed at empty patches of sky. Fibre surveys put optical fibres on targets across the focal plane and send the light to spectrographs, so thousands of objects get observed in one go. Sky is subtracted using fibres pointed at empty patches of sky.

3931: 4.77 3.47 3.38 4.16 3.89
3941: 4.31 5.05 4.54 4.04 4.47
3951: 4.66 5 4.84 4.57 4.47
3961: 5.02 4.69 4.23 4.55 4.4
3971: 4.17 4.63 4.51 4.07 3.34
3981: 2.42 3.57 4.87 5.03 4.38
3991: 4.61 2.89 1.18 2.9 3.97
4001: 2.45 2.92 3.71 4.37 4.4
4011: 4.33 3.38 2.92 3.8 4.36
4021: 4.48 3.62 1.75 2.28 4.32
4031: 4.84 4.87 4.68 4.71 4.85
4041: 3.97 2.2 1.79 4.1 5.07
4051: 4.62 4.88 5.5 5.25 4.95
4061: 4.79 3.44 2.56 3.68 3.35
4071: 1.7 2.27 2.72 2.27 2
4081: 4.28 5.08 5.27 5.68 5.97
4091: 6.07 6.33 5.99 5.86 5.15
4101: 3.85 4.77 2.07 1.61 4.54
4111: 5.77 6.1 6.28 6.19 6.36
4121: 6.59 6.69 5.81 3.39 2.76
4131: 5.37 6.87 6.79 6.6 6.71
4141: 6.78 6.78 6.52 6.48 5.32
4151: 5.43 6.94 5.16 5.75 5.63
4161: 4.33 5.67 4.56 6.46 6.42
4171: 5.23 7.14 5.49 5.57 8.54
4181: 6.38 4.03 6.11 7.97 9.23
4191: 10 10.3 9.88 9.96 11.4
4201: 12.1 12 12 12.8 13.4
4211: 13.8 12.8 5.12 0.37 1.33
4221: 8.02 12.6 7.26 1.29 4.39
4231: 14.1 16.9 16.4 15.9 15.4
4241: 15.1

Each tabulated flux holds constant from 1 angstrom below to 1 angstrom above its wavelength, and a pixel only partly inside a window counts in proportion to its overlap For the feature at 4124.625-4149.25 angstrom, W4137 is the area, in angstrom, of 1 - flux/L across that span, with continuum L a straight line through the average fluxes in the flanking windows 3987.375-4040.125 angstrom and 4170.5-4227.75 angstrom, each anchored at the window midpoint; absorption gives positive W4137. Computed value 3.5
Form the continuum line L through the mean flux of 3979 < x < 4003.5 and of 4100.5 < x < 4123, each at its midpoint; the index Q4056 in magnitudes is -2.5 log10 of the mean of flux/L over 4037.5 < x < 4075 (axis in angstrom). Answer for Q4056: 0.12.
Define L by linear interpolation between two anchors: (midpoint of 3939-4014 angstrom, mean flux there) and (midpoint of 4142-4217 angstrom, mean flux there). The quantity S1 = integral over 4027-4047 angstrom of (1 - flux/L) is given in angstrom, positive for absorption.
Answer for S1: 4.8 angstrom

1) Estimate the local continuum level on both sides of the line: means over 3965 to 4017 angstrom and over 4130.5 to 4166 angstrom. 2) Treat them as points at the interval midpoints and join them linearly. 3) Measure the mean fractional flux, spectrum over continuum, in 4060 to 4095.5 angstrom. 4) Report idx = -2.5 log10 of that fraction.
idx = 0.234 mag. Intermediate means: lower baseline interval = 3.77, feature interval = 4.05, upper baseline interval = 5.99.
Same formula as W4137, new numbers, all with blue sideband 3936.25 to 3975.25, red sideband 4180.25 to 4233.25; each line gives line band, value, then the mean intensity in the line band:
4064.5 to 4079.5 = 9.10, 2.59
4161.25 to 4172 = 3.51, 5.57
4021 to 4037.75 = 5.55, 3.91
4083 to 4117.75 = 9.55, 5.14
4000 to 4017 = 5.87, 3.57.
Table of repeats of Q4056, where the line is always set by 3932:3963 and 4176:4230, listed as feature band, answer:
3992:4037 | 0.46 mag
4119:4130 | 0.36 mag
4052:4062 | 0.21 mag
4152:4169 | 0.36 mag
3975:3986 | 0.30 mag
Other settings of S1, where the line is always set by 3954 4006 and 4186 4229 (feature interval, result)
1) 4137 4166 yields 7.14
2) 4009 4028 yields 5.17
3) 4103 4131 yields 8.40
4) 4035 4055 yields 4.76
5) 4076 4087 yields 4.06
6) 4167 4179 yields 3.03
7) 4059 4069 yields 3.62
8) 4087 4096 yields 0.59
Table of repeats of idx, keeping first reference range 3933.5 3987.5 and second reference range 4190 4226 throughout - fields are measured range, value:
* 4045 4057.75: 0.33 mag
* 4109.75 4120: 0.25 mag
